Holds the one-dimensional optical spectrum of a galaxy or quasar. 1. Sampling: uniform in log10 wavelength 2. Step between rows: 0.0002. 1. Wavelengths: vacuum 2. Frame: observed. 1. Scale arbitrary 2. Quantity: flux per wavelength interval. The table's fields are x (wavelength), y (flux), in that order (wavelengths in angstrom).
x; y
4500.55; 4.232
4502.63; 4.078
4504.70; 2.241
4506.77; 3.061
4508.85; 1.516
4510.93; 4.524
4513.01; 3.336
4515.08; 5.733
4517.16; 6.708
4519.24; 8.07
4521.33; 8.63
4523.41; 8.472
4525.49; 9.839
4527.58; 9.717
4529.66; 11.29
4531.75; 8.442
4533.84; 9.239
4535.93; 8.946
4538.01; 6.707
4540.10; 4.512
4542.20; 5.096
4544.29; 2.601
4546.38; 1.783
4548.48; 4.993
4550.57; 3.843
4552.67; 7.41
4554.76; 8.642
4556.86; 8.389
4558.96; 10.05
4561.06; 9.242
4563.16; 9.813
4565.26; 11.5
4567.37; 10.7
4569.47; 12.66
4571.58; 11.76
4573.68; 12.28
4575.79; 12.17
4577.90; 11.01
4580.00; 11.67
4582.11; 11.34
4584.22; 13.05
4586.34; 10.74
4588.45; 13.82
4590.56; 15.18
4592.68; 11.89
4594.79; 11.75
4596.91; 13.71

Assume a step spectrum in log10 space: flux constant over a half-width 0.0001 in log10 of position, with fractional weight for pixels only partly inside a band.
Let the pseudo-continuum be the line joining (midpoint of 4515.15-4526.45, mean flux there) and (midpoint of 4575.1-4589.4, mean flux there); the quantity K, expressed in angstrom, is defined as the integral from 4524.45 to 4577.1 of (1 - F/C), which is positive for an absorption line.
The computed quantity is 8.1 angstrom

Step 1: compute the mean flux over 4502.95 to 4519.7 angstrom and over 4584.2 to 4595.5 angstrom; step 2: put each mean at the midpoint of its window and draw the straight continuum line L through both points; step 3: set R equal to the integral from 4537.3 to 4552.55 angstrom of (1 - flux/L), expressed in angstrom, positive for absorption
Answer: 6.8 angstrom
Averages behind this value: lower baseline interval 4.26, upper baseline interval 12.7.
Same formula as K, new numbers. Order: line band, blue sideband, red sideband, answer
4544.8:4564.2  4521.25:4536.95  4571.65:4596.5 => 6.8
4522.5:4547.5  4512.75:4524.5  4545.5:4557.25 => -2.7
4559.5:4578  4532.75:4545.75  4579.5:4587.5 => -2.6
